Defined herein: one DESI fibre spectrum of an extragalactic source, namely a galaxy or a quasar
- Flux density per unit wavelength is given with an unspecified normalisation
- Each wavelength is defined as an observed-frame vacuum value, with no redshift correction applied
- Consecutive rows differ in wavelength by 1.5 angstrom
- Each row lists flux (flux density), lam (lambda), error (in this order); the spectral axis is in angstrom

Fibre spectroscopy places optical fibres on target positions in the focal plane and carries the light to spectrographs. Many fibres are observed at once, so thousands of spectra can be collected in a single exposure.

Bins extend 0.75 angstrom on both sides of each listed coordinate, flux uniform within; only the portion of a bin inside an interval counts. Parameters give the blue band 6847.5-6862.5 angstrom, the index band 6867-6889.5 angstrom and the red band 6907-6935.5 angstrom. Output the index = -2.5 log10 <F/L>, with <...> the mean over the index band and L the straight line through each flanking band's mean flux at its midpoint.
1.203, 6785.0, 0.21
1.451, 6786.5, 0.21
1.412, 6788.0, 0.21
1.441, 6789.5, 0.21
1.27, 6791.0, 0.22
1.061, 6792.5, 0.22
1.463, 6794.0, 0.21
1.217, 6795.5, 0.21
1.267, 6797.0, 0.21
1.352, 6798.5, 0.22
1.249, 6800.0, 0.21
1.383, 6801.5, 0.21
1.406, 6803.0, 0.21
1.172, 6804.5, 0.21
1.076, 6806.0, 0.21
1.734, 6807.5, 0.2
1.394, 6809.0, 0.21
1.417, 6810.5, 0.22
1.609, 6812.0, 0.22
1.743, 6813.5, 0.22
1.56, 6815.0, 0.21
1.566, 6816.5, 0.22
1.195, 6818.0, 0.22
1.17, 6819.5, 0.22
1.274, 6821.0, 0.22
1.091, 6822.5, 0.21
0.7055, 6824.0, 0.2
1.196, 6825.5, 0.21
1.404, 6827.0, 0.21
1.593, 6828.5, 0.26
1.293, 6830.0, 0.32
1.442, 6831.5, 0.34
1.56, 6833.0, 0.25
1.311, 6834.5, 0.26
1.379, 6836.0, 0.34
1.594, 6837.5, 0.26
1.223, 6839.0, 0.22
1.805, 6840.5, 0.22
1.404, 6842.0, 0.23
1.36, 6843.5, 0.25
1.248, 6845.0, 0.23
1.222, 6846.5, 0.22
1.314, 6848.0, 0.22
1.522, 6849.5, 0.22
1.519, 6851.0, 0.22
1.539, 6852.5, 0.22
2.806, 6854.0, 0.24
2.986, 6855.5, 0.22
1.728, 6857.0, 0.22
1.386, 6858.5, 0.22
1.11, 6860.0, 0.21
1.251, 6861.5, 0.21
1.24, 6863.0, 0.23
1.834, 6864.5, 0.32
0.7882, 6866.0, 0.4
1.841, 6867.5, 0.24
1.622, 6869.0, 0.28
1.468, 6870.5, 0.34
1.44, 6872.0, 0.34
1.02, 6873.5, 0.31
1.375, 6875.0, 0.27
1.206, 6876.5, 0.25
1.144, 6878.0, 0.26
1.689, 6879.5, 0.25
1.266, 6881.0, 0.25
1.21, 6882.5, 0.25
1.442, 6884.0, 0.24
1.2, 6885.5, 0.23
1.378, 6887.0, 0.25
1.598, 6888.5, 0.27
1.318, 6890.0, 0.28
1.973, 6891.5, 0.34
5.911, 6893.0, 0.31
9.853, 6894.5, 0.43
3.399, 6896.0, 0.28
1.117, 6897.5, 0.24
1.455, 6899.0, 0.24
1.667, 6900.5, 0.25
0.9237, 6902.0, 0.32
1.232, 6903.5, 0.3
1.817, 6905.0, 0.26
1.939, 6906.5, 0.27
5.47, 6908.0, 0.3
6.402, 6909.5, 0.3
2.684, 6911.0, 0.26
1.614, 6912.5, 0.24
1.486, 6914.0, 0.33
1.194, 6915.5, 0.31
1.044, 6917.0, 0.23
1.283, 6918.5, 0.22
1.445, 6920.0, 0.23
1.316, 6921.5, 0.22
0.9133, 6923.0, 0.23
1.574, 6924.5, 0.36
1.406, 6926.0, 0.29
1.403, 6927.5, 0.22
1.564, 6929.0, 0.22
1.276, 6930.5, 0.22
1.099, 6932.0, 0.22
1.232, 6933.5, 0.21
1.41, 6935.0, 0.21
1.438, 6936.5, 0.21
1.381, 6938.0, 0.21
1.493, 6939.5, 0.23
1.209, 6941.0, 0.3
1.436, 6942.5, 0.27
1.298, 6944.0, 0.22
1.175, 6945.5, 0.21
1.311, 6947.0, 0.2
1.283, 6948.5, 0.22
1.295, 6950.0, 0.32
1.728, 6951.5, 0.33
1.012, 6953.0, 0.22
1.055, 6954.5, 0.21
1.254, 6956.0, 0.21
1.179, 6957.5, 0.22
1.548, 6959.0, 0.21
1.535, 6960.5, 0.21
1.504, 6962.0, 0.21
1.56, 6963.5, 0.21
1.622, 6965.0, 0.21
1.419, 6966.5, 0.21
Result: 0.27 mag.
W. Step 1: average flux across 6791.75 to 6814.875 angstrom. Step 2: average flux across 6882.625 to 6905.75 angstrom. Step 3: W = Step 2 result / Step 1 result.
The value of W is 1.7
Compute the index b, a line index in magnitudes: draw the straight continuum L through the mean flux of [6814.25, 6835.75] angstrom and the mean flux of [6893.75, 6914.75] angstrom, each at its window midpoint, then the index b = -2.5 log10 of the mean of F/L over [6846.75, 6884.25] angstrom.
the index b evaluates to 0.36 mag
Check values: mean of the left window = 1.31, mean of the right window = 2.93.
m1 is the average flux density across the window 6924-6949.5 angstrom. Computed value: 1.35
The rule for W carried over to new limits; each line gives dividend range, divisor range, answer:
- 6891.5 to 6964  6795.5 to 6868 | 1.32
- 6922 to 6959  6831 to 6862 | 0.84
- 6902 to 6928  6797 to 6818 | 1.40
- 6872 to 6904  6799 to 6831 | 1.53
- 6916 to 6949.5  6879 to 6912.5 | 0.51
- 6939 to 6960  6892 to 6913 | 0.40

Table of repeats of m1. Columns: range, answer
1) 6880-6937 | 2.05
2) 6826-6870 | 1.53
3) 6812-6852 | 1.38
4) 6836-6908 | 1.83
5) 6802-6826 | 1.33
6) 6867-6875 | 1.46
